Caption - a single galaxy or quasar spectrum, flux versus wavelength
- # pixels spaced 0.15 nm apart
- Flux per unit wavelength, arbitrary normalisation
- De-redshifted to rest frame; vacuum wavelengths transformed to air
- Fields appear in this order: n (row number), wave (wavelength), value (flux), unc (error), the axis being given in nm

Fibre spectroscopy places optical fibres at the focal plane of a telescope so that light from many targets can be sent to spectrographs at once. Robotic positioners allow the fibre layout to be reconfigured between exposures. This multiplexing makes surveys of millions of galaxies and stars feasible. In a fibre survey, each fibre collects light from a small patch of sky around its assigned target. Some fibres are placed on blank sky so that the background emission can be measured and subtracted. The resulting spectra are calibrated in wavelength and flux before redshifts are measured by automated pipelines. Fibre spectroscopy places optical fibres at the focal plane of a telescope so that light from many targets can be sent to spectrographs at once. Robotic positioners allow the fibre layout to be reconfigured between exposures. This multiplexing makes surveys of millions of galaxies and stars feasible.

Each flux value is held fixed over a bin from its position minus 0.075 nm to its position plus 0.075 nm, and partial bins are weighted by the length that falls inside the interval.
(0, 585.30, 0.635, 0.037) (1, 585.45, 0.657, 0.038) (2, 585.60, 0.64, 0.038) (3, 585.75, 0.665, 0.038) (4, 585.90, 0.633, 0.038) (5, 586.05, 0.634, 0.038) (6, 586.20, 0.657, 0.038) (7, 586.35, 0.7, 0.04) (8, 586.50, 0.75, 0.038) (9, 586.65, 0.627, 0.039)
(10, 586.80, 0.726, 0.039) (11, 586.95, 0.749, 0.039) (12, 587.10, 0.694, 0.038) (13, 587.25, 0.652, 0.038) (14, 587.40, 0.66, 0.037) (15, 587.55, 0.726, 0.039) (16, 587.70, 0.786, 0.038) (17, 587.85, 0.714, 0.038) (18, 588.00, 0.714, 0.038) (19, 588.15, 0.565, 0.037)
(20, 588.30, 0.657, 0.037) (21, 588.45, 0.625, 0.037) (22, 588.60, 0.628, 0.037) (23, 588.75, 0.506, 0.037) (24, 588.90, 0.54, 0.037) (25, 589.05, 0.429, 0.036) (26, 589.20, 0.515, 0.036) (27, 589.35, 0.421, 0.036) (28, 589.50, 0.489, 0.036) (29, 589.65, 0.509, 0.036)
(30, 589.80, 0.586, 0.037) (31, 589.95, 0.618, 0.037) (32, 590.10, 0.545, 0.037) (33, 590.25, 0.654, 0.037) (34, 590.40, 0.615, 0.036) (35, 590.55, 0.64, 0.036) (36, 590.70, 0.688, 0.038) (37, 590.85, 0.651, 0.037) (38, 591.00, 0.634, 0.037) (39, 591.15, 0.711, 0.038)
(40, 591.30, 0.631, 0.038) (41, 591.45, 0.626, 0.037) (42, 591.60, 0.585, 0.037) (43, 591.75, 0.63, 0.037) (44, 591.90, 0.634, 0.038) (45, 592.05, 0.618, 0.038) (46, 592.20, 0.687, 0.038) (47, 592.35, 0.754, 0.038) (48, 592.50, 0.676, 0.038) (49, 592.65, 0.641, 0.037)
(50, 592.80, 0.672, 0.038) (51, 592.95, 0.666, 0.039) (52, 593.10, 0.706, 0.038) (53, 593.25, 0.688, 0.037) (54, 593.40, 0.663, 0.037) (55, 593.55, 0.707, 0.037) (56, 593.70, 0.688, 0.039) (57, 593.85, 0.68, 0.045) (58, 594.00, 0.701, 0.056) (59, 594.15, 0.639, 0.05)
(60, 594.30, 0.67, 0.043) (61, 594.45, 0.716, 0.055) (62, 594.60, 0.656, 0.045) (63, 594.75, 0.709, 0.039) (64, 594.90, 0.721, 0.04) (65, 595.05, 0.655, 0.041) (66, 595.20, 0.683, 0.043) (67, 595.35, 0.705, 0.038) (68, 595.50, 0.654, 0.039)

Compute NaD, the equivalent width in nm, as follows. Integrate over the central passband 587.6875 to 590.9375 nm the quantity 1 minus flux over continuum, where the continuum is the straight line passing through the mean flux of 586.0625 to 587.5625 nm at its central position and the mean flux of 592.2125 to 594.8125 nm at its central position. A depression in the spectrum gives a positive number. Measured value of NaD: 0.45 nm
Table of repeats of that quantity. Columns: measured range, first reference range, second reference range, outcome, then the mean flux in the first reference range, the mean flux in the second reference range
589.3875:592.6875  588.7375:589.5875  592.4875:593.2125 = -0.272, 0.482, 0.673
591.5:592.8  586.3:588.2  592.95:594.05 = 0.070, 0.699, 0.689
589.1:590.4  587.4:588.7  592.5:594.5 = 0.252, 0.673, 0.679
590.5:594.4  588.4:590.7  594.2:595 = -0.193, 0.558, 0.691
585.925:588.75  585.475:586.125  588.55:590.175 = -0.400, 0.644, 0.524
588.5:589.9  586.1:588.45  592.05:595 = 0.346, 0.689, 0.684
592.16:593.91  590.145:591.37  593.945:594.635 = -0.048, 0.65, 0.677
